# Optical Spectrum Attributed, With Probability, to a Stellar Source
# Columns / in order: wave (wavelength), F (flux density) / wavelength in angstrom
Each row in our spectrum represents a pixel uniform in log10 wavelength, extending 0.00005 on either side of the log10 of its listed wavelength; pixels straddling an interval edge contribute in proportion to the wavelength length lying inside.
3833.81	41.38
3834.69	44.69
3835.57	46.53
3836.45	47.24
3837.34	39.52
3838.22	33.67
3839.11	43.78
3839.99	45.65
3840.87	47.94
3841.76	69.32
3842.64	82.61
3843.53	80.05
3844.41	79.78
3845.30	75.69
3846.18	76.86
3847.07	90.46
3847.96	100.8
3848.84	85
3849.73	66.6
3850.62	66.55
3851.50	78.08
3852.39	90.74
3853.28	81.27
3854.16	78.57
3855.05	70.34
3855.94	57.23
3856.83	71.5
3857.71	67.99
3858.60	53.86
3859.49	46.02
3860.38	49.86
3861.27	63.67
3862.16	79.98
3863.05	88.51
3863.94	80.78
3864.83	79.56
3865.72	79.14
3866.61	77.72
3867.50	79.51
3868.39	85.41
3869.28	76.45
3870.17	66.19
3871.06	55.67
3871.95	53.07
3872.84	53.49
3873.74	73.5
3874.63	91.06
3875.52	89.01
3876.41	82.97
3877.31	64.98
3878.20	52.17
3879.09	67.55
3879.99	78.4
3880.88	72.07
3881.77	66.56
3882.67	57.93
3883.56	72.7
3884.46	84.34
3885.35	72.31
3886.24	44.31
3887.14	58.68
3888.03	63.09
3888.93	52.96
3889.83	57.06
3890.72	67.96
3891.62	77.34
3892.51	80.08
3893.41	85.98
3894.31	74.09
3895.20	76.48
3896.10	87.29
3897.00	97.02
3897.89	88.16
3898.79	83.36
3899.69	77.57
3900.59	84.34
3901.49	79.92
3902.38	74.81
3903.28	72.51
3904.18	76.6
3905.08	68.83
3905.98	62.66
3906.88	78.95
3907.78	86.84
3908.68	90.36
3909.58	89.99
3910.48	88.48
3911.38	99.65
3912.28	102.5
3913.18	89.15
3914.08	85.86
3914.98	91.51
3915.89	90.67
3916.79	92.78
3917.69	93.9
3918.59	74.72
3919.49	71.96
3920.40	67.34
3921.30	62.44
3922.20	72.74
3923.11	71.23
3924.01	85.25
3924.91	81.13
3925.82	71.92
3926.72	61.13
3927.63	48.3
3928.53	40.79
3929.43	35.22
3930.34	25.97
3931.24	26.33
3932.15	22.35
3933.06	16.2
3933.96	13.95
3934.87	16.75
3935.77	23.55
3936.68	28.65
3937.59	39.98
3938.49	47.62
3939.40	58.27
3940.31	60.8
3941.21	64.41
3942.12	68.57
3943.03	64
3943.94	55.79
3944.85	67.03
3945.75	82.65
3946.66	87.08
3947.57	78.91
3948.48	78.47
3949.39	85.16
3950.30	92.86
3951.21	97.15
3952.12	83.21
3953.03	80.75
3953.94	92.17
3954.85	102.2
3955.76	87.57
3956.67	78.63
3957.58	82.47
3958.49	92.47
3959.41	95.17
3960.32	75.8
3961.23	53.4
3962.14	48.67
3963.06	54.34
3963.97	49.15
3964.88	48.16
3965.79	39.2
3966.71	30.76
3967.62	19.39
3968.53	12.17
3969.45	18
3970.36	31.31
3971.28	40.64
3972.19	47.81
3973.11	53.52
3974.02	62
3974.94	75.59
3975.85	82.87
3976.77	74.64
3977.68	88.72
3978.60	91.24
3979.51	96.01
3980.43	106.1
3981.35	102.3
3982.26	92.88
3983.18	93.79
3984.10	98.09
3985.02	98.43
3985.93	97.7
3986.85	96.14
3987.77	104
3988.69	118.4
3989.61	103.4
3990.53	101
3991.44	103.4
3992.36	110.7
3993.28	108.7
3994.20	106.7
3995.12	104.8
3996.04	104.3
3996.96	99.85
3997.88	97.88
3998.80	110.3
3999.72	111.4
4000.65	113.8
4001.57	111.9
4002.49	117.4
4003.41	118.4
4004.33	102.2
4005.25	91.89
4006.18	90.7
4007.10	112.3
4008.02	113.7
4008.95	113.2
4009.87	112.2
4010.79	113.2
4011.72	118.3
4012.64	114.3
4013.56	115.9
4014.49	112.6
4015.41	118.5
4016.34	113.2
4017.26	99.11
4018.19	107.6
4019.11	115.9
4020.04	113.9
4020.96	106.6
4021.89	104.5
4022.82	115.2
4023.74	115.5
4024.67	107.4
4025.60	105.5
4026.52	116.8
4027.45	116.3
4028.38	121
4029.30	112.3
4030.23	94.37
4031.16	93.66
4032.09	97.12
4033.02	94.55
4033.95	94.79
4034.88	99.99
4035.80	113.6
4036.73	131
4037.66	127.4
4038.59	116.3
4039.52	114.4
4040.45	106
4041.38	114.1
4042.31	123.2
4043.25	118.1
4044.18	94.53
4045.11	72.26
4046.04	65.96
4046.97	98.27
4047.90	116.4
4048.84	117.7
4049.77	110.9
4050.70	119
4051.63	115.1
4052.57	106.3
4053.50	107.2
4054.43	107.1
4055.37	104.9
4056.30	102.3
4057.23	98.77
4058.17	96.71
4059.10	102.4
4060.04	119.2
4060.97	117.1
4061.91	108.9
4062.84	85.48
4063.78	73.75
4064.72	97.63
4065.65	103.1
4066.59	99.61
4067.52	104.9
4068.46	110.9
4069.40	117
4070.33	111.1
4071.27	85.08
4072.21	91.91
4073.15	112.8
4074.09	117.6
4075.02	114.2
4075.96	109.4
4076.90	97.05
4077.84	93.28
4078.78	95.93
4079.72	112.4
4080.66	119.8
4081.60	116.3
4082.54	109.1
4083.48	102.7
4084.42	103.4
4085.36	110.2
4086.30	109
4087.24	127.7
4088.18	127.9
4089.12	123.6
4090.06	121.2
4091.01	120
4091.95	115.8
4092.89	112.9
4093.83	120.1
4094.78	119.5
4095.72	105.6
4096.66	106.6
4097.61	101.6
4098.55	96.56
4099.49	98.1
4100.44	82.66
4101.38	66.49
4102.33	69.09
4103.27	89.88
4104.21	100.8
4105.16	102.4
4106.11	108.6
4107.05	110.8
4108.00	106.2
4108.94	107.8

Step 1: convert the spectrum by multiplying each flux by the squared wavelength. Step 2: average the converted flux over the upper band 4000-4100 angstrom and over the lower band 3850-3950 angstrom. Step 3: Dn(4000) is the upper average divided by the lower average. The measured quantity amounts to 1.69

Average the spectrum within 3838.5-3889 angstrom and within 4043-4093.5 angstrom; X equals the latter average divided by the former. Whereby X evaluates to 1.51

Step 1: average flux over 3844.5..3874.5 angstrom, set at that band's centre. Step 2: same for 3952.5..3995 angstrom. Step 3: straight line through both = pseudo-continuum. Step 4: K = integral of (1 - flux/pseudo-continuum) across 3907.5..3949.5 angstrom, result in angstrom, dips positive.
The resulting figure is 6.0 angstrom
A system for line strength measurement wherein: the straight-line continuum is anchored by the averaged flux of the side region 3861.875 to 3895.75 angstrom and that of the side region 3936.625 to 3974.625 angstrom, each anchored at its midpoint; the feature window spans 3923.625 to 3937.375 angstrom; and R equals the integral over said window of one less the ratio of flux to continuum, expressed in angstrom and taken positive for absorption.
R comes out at 5.5 angstrom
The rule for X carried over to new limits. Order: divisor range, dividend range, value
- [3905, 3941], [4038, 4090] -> 1.68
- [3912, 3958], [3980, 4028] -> 1.62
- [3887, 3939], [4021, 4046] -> 1.59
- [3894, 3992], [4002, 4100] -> 1.51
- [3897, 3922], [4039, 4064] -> 1.27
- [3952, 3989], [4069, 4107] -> 1.46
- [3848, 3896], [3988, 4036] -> 1.52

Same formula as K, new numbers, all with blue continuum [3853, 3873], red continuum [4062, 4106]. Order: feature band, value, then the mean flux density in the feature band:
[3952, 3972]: 6.1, 59.2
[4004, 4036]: -4.7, 108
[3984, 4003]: -3.3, 106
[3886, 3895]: 0.9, 66.9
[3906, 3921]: -1.7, 86.2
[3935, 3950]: 3.8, 61.3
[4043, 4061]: -0.8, 104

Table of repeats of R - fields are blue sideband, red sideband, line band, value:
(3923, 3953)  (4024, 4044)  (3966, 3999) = 0.3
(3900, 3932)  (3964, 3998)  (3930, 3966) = 7.0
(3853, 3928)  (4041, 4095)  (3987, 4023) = -4.9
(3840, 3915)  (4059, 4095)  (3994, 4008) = -1.6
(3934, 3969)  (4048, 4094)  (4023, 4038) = -2.6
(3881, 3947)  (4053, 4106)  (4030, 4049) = -1.8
